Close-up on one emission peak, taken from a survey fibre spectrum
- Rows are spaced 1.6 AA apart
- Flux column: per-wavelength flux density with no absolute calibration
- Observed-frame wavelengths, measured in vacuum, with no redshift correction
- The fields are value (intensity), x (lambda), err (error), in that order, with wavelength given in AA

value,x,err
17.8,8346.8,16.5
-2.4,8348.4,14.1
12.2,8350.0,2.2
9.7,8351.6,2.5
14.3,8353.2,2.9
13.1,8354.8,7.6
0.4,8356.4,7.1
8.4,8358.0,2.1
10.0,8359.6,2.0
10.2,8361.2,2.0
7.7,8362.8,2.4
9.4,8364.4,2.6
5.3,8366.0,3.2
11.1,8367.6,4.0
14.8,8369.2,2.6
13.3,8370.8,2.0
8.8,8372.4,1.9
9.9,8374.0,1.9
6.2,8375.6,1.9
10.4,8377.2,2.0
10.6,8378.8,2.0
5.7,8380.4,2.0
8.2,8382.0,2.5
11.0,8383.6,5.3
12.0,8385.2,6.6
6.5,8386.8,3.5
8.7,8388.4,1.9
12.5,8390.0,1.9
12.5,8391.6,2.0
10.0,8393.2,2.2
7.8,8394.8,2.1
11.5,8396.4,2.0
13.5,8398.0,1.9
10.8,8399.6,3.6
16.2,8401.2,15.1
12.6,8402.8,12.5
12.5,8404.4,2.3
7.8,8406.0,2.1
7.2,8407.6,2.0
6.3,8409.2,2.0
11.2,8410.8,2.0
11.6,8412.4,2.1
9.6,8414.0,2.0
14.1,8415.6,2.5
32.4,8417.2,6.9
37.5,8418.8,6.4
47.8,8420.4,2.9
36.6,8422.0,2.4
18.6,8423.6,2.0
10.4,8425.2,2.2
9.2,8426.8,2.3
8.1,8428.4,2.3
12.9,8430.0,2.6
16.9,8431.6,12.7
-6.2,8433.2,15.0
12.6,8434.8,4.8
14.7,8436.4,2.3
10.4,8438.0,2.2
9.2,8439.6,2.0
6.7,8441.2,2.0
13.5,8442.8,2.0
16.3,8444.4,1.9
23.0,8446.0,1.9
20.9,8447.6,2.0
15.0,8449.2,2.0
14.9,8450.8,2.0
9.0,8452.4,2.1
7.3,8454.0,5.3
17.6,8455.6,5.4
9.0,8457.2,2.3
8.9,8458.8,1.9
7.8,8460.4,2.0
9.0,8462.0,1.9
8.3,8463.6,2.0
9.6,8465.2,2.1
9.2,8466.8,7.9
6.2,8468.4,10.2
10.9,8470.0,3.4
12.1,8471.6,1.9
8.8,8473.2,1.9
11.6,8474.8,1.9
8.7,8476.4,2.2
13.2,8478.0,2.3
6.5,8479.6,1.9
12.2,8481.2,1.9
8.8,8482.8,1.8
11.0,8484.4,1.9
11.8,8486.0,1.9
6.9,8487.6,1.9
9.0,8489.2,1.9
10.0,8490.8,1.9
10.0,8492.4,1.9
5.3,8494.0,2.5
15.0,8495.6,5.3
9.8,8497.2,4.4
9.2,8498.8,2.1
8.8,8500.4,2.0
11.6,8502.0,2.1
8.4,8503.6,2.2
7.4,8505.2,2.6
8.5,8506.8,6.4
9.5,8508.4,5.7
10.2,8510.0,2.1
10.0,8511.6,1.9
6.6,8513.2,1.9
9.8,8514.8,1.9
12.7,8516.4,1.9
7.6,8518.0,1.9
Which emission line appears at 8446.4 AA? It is [N II] 6583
